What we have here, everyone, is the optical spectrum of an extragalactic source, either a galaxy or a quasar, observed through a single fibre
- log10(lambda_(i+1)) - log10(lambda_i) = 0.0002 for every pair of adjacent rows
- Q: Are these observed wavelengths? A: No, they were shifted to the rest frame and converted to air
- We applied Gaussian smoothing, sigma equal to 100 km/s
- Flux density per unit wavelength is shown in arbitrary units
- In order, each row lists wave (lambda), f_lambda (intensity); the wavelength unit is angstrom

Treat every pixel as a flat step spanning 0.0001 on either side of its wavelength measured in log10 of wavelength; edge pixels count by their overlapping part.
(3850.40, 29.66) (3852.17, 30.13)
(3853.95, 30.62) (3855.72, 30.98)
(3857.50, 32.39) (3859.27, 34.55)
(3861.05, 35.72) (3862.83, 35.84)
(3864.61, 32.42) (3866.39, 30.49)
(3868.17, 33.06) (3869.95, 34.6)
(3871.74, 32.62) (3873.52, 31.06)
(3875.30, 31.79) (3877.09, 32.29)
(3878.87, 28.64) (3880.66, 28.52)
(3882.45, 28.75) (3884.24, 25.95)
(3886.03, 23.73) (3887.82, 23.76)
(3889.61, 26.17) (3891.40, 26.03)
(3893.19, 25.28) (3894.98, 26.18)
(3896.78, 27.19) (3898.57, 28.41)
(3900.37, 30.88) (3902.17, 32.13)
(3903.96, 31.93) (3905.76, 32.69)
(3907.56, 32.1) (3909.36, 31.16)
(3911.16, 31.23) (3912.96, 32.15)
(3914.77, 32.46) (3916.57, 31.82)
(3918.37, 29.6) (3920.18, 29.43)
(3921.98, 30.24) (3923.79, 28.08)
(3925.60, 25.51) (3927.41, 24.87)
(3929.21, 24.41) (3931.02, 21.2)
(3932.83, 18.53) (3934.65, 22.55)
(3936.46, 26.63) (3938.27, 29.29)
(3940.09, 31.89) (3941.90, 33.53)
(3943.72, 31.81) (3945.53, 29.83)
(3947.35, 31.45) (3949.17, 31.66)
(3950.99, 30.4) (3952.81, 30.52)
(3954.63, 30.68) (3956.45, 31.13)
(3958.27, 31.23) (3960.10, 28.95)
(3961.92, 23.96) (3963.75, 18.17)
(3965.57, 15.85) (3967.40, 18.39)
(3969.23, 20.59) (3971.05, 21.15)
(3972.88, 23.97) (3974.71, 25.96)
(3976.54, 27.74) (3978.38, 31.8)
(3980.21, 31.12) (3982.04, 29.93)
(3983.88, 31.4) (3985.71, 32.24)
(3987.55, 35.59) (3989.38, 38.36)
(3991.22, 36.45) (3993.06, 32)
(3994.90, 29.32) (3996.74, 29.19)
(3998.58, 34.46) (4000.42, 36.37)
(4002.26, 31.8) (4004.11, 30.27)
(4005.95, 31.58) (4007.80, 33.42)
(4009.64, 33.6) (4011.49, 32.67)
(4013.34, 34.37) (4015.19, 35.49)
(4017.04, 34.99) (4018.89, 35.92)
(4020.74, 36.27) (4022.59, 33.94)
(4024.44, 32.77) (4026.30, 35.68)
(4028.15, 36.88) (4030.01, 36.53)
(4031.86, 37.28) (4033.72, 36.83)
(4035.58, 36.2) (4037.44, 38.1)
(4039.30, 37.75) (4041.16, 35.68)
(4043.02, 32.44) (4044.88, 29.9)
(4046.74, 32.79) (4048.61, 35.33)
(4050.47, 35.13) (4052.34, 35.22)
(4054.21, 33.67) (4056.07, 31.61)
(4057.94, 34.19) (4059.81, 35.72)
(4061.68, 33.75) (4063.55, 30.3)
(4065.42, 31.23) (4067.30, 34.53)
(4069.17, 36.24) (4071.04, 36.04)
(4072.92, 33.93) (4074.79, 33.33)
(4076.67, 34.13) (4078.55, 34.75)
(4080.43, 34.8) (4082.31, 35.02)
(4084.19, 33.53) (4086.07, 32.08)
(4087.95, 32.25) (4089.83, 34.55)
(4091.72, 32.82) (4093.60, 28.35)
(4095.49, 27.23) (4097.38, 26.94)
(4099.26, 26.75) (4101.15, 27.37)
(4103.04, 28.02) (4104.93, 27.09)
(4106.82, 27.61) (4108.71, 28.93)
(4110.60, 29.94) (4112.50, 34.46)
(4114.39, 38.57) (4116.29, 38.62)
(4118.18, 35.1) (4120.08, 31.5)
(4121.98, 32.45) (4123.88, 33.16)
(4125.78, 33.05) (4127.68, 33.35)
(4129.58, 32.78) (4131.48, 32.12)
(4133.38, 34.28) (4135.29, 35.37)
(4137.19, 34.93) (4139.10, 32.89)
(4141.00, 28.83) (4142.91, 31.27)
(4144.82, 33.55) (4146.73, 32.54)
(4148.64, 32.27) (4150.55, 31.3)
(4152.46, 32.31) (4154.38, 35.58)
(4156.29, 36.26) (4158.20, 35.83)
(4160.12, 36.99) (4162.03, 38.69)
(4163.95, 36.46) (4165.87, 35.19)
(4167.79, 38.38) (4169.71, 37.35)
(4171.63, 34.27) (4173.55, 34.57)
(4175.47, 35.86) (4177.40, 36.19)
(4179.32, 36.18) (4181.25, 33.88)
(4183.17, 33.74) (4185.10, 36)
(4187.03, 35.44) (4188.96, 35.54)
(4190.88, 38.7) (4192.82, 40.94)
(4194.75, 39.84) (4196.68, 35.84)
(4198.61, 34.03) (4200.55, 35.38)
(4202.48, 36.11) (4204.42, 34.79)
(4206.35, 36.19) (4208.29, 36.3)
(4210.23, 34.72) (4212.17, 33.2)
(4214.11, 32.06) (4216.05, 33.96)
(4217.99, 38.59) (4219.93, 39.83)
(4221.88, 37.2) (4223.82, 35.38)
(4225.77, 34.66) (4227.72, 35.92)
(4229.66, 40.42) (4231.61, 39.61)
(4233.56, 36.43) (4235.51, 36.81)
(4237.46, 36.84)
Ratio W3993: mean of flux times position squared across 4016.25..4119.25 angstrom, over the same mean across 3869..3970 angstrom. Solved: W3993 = 1.28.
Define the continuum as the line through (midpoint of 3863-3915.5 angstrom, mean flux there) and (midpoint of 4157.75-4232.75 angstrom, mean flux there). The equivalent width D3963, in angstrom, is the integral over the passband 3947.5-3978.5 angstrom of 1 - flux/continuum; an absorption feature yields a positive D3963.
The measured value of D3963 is 5.3 angstrom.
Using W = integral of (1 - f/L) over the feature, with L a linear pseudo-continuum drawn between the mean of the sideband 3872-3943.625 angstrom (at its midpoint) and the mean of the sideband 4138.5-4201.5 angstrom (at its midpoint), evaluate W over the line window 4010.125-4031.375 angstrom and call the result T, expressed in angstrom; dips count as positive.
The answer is -2.5 angstrom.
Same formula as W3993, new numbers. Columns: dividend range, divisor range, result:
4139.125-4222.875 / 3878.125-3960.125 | 1.40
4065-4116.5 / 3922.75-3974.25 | 1.31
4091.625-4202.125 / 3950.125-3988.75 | 1.35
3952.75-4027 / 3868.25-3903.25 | 1.12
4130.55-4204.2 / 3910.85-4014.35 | 1.33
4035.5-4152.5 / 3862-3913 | 1.22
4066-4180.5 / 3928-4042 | 1.16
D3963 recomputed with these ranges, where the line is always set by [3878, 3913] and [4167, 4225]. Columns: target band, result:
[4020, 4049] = -3.0 angstrom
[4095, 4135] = 2.9 angstrom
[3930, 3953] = 1.1 angstrom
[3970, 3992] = 0.2 angstrom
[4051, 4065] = -0.4 angstrom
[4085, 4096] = 0.7 angstrom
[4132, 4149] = 0.9 angstrom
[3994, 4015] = -0.9 angstrom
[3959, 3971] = 3.6 angstrom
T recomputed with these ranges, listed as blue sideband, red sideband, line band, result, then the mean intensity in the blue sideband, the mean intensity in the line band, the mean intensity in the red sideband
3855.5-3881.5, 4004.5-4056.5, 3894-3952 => 7.1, 32.4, 29.1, 34.7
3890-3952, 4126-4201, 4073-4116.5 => 2.2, 28.9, 31.5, 35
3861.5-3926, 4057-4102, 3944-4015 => 3.1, 29.9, 29.8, 32.5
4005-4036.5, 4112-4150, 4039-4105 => 3.2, 35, 32.6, 33.5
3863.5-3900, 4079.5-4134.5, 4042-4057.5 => -1.1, 28.9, 33.3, 31.8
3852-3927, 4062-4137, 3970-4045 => -4.0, 30.2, 33.1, 32.4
